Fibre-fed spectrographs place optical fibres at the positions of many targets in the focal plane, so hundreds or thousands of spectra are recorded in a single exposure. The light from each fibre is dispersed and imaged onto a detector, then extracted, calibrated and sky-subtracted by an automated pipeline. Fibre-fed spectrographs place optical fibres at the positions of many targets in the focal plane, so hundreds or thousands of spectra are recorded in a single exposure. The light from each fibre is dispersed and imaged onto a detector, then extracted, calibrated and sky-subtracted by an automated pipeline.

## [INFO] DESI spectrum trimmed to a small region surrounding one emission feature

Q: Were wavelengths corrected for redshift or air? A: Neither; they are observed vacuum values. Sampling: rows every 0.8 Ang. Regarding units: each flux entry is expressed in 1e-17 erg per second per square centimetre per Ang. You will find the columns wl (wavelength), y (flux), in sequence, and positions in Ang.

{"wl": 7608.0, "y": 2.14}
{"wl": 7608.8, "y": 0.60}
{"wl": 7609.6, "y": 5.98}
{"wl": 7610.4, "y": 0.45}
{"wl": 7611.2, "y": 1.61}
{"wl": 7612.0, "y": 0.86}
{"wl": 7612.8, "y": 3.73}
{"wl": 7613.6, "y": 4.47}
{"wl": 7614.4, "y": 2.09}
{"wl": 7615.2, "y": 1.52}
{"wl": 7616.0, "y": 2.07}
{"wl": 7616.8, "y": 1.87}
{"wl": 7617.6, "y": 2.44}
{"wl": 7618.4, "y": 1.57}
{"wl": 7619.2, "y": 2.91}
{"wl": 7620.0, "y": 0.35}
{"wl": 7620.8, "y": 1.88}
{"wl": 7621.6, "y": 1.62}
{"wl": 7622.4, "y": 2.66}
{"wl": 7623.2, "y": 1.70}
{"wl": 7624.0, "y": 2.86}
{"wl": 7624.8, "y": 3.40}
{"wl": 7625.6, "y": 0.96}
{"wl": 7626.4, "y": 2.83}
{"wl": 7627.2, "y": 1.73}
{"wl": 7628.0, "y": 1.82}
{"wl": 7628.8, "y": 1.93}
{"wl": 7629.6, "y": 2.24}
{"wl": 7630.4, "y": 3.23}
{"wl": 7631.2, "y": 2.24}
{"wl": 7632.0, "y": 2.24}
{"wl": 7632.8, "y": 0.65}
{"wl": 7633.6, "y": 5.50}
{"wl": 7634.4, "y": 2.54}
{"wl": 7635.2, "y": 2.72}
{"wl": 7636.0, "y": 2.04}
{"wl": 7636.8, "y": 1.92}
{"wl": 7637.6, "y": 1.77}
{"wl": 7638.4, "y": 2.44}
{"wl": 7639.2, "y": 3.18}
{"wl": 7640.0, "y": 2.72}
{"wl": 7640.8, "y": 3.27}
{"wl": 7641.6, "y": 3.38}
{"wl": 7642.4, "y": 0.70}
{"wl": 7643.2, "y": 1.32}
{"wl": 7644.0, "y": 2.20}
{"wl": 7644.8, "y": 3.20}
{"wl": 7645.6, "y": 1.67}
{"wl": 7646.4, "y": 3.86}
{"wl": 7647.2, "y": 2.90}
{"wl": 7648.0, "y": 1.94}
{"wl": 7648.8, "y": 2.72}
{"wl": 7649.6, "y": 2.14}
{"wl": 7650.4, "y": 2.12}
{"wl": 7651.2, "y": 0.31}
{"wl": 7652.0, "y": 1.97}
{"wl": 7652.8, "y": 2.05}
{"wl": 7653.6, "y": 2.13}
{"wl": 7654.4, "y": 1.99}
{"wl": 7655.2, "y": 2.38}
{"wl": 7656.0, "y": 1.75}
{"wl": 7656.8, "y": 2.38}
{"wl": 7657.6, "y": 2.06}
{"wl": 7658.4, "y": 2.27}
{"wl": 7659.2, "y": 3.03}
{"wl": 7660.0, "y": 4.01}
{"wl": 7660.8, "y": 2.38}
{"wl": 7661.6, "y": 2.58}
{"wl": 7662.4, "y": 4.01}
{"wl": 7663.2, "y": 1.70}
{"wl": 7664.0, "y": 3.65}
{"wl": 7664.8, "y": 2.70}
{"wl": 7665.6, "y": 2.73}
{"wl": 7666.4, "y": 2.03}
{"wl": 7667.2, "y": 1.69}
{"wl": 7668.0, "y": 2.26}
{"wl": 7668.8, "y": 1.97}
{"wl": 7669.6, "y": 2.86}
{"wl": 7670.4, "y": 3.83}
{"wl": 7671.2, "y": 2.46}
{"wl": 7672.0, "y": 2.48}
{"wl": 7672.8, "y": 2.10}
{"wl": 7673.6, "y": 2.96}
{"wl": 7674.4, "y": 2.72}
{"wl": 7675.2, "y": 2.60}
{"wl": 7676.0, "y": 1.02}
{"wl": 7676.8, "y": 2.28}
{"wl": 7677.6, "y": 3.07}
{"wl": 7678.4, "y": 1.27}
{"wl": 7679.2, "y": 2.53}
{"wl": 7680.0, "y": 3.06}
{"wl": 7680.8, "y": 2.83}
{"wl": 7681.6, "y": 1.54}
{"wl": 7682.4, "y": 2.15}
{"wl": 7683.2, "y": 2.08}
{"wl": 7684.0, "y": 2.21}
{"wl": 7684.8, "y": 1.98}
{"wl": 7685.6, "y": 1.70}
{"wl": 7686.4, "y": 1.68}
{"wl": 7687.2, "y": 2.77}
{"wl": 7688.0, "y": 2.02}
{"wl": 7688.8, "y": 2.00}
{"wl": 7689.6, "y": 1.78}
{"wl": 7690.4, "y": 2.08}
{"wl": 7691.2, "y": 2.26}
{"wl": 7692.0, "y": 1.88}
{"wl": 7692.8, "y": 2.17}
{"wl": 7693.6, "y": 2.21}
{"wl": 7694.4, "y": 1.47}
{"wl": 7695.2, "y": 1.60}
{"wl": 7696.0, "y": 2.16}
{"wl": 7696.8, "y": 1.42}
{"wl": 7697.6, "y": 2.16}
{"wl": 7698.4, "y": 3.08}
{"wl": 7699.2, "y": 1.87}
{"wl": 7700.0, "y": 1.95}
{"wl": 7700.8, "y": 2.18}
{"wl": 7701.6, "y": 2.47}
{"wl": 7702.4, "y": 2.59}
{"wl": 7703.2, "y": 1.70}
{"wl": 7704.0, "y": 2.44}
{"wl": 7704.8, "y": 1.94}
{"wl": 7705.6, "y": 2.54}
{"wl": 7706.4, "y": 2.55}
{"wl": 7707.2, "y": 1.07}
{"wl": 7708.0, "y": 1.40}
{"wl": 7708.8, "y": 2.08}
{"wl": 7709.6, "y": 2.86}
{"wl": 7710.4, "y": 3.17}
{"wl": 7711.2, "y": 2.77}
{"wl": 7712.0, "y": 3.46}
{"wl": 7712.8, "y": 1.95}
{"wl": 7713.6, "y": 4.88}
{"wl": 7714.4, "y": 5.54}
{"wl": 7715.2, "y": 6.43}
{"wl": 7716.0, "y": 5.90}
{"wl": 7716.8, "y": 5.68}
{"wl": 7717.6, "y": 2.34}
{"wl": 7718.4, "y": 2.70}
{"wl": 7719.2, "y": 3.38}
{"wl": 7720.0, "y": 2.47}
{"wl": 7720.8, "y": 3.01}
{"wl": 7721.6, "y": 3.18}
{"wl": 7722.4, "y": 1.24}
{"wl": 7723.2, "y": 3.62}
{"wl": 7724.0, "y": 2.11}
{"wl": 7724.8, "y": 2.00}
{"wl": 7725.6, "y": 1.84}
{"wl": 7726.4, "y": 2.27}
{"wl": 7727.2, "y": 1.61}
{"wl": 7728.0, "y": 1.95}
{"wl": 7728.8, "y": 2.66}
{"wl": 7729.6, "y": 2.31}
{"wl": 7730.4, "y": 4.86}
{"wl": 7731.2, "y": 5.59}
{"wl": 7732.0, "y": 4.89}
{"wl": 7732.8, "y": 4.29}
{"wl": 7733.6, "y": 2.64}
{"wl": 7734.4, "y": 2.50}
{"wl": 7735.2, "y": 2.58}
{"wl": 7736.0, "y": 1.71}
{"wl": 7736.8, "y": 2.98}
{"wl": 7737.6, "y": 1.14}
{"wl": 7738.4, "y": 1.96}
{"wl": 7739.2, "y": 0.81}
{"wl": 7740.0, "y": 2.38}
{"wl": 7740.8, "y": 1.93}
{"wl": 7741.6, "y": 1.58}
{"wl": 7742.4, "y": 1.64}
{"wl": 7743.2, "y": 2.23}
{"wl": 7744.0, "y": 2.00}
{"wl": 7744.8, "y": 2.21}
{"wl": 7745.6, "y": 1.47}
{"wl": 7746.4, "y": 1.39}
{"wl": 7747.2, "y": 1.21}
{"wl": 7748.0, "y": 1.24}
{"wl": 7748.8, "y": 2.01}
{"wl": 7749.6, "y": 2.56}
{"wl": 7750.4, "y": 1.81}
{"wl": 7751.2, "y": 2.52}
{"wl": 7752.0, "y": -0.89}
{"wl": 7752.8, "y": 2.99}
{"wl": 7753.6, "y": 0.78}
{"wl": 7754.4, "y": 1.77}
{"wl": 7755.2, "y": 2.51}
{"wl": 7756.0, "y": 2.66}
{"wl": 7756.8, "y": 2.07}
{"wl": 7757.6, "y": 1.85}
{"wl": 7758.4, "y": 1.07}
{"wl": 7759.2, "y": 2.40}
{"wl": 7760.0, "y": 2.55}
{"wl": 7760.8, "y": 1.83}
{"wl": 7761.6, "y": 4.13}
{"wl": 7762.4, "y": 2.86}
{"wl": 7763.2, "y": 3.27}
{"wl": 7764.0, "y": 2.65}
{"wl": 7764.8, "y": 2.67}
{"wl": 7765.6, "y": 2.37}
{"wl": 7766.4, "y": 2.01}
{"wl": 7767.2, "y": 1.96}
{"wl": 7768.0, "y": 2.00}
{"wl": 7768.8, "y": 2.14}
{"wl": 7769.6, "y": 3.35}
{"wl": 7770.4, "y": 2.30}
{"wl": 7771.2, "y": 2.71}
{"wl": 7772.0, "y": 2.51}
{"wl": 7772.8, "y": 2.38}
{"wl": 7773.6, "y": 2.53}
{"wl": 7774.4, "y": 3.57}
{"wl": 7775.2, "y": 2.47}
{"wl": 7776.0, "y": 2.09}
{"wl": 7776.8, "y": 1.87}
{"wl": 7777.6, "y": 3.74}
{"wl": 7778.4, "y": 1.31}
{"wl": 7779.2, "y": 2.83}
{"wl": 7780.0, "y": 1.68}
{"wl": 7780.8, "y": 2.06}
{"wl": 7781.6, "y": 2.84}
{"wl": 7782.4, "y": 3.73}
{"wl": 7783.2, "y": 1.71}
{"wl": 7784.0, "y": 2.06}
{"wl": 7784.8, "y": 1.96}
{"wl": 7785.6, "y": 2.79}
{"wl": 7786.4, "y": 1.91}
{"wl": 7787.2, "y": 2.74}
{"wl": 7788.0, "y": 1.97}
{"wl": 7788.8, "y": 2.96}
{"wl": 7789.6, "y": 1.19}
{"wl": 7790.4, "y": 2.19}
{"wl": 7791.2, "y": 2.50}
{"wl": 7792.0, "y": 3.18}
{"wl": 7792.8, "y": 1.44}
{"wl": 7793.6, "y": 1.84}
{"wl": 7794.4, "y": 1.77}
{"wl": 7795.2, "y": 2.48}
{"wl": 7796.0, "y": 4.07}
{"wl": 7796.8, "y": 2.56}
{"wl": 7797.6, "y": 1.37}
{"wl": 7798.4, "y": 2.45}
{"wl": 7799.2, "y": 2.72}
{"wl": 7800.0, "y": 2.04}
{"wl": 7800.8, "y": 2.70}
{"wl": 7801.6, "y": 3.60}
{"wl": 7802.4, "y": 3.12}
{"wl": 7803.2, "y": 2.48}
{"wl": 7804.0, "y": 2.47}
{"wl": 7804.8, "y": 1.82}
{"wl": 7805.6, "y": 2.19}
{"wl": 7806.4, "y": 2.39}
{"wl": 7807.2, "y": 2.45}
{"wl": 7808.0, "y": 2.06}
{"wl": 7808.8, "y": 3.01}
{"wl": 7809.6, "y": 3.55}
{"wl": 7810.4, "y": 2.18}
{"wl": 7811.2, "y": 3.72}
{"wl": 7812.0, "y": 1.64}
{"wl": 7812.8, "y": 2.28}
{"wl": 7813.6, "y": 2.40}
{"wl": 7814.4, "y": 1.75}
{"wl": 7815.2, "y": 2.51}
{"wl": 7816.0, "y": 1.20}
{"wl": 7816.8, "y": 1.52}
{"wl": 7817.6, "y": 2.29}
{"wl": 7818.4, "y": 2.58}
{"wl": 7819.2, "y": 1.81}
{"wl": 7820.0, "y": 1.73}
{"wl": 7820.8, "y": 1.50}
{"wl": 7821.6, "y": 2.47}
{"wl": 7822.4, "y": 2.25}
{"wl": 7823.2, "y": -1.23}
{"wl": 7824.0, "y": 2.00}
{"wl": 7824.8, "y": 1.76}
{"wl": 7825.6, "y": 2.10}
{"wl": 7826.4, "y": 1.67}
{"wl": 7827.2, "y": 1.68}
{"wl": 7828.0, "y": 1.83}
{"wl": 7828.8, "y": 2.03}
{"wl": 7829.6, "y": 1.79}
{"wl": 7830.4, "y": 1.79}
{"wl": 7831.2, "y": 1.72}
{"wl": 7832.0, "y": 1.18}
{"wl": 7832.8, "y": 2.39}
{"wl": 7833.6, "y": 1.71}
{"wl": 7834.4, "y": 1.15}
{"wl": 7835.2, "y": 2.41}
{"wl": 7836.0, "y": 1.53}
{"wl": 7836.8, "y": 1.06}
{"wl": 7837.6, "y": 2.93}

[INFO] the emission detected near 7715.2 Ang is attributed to [S II]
